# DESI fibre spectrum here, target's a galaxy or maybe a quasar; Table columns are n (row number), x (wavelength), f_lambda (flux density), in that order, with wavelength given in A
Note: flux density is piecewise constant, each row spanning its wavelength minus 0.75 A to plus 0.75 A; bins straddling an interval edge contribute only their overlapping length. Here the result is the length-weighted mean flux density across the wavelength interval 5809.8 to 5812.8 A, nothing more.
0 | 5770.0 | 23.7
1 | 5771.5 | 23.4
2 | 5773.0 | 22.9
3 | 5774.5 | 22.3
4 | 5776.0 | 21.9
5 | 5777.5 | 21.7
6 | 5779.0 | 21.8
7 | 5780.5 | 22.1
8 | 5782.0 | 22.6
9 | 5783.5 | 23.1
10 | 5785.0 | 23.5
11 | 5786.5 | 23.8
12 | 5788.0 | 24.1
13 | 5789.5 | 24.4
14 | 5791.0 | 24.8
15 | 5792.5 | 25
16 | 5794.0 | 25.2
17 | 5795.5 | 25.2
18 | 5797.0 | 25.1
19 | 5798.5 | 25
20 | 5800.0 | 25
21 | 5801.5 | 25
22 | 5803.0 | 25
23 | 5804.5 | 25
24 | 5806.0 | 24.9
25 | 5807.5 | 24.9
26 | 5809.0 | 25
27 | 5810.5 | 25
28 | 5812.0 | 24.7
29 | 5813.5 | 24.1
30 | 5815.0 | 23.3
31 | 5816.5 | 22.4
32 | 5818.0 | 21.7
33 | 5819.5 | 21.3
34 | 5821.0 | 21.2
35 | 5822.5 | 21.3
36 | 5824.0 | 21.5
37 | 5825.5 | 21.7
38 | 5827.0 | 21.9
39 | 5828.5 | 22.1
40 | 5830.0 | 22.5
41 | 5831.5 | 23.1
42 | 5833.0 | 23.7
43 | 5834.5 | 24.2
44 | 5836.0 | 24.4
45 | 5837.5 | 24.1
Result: 24.8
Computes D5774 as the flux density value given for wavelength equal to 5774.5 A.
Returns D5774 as 22.3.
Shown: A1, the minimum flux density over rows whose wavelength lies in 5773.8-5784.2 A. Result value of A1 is 21.7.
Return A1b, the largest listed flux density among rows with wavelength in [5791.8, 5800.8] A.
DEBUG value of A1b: 25.2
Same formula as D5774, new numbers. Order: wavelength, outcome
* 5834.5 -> 24.2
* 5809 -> 25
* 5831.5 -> 23.1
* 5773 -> 22.9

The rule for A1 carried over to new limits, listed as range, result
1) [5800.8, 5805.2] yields 25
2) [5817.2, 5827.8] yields 21.2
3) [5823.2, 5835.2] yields 21.5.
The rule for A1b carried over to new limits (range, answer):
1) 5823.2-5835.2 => 24.2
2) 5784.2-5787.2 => 23.8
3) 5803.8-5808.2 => 25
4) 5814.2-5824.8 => 23.3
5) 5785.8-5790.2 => 24.4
